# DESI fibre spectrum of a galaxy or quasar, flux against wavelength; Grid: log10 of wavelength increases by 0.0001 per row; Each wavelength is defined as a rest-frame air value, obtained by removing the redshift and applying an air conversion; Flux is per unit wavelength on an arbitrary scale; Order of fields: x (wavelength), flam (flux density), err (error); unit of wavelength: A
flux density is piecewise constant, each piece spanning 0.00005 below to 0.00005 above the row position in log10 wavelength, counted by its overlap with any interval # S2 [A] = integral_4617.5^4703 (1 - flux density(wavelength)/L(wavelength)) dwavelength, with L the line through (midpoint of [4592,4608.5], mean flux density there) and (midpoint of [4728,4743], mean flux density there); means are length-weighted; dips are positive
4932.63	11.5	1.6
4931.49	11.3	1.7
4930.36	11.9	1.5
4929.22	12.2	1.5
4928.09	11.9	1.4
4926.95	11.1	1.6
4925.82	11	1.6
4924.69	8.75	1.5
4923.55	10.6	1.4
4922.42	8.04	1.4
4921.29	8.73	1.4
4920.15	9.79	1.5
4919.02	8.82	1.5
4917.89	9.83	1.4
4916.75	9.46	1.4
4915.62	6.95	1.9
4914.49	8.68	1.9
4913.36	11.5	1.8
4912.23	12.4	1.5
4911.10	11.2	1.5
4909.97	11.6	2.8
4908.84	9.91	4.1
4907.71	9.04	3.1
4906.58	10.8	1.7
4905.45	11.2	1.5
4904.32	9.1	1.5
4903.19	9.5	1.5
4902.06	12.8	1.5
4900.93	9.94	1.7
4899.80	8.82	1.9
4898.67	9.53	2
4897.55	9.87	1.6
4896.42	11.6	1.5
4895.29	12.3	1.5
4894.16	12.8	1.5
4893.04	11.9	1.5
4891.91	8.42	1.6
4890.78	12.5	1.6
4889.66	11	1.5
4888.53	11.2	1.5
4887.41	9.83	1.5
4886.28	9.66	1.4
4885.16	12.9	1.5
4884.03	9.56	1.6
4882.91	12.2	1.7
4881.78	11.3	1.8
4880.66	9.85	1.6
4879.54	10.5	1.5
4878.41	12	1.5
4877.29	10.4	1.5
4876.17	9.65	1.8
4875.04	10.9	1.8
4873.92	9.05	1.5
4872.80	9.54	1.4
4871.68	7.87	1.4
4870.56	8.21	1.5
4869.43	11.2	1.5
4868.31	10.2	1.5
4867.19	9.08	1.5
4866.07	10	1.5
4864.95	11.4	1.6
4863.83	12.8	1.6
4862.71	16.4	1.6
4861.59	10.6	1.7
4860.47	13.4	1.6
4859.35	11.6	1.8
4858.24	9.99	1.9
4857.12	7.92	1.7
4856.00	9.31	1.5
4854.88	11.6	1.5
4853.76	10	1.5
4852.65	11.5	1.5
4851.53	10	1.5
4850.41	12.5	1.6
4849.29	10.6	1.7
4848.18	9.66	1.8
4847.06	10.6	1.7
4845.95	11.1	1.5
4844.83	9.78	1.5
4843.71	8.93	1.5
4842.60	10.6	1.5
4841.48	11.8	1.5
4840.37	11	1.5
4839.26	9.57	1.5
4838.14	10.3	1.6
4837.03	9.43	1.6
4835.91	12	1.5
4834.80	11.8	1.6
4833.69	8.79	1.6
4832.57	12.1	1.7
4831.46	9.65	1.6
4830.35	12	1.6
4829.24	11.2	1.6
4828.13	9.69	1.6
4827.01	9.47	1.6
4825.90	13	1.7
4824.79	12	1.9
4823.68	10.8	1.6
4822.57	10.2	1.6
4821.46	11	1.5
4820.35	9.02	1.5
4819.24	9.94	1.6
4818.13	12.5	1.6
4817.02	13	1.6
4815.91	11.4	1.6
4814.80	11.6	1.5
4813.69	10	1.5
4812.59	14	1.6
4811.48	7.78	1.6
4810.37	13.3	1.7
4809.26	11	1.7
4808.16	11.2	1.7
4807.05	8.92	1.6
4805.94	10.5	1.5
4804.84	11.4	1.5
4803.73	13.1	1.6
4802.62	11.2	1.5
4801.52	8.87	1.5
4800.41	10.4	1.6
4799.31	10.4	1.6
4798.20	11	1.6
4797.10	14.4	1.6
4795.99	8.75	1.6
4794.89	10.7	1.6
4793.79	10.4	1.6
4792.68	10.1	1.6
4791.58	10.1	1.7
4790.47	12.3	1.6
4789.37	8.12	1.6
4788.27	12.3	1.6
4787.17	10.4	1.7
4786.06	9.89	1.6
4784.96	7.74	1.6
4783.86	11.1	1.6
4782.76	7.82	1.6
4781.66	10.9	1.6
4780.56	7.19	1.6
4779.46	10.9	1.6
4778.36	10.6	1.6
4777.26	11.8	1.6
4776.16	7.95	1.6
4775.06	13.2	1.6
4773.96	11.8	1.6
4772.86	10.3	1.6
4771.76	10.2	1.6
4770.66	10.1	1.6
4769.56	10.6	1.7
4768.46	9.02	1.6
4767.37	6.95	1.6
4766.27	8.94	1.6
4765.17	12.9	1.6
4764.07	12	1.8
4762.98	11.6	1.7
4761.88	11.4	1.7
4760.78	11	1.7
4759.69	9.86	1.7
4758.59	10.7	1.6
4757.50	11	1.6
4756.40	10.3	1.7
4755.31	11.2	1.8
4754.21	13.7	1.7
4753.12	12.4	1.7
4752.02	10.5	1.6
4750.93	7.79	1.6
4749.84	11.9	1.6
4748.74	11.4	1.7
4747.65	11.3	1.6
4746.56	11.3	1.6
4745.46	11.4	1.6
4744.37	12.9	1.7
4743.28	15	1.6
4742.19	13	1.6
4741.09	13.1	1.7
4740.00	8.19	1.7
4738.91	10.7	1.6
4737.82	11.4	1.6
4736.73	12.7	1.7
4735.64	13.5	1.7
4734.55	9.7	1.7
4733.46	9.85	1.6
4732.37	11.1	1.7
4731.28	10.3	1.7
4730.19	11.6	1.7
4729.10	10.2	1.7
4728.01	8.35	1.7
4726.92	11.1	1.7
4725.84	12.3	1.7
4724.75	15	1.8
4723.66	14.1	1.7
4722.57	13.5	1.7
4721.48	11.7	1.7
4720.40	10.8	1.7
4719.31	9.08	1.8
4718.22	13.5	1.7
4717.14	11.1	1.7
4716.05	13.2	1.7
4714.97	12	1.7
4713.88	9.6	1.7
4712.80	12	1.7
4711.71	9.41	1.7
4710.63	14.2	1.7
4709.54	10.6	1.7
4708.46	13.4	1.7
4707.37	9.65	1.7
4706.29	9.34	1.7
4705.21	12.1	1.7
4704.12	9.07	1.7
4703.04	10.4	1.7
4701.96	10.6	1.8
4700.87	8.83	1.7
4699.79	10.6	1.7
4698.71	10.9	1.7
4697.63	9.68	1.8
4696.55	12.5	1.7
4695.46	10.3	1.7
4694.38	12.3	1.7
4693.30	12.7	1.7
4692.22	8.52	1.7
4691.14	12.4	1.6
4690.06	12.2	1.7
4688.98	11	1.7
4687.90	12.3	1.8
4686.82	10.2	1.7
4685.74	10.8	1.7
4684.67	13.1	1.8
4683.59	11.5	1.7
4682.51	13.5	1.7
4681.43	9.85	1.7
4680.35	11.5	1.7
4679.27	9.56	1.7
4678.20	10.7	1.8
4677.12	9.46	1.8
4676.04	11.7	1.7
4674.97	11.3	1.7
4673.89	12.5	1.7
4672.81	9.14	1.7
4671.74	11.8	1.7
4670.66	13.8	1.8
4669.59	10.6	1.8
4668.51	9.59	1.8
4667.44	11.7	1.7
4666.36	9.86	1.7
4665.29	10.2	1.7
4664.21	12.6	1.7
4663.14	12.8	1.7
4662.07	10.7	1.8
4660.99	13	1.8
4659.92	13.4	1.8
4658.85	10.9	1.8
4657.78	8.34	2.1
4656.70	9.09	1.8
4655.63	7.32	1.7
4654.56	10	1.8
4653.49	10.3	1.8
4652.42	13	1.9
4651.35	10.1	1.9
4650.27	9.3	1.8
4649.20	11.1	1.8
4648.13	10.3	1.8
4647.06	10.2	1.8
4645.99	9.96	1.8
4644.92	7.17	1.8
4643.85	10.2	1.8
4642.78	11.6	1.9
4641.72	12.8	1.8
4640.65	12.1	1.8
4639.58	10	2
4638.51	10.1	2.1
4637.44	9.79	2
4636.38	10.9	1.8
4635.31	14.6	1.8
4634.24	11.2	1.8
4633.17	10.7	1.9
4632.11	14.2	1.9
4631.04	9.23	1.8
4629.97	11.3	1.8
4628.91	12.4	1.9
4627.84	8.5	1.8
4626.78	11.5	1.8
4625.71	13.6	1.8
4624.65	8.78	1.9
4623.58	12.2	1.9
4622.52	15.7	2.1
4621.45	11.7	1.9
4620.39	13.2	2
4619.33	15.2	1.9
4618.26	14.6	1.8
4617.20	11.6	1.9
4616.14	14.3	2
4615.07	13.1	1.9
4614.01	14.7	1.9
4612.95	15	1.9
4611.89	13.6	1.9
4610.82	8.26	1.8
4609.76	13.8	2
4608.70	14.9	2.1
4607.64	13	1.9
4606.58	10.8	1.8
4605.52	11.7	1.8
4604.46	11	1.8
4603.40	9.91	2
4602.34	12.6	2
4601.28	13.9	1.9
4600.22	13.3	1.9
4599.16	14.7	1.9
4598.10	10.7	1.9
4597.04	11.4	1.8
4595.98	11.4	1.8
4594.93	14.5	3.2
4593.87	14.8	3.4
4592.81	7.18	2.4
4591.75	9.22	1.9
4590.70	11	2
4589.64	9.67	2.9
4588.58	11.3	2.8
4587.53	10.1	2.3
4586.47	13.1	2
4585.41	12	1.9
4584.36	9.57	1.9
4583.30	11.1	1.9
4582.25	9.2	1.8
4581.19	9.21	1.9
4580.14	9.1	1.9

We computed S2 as 3.57 A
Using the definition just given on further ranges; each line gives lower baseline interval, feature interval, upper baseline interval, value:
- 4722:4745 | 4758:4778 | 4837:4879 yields 1.5 A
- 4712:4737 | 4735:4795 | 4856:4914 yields 2.7 A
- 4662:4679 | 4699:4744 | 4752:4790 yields -2.4 A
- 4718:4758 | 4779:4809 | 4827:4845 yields 1.5 A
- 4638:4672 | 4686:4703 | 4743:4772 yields -0.2 A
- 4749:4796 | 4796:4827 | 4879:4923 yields -2.0 A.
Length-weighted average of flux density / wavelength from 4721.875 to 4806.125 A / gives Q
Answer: 10.9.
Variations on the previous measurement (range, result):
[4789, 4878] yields 10.7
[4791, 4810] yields 10.8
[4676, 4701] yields 11.1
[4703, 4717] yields 11.2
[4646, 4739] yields 11.1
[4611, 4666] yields 11.5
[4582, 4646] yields 11.8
